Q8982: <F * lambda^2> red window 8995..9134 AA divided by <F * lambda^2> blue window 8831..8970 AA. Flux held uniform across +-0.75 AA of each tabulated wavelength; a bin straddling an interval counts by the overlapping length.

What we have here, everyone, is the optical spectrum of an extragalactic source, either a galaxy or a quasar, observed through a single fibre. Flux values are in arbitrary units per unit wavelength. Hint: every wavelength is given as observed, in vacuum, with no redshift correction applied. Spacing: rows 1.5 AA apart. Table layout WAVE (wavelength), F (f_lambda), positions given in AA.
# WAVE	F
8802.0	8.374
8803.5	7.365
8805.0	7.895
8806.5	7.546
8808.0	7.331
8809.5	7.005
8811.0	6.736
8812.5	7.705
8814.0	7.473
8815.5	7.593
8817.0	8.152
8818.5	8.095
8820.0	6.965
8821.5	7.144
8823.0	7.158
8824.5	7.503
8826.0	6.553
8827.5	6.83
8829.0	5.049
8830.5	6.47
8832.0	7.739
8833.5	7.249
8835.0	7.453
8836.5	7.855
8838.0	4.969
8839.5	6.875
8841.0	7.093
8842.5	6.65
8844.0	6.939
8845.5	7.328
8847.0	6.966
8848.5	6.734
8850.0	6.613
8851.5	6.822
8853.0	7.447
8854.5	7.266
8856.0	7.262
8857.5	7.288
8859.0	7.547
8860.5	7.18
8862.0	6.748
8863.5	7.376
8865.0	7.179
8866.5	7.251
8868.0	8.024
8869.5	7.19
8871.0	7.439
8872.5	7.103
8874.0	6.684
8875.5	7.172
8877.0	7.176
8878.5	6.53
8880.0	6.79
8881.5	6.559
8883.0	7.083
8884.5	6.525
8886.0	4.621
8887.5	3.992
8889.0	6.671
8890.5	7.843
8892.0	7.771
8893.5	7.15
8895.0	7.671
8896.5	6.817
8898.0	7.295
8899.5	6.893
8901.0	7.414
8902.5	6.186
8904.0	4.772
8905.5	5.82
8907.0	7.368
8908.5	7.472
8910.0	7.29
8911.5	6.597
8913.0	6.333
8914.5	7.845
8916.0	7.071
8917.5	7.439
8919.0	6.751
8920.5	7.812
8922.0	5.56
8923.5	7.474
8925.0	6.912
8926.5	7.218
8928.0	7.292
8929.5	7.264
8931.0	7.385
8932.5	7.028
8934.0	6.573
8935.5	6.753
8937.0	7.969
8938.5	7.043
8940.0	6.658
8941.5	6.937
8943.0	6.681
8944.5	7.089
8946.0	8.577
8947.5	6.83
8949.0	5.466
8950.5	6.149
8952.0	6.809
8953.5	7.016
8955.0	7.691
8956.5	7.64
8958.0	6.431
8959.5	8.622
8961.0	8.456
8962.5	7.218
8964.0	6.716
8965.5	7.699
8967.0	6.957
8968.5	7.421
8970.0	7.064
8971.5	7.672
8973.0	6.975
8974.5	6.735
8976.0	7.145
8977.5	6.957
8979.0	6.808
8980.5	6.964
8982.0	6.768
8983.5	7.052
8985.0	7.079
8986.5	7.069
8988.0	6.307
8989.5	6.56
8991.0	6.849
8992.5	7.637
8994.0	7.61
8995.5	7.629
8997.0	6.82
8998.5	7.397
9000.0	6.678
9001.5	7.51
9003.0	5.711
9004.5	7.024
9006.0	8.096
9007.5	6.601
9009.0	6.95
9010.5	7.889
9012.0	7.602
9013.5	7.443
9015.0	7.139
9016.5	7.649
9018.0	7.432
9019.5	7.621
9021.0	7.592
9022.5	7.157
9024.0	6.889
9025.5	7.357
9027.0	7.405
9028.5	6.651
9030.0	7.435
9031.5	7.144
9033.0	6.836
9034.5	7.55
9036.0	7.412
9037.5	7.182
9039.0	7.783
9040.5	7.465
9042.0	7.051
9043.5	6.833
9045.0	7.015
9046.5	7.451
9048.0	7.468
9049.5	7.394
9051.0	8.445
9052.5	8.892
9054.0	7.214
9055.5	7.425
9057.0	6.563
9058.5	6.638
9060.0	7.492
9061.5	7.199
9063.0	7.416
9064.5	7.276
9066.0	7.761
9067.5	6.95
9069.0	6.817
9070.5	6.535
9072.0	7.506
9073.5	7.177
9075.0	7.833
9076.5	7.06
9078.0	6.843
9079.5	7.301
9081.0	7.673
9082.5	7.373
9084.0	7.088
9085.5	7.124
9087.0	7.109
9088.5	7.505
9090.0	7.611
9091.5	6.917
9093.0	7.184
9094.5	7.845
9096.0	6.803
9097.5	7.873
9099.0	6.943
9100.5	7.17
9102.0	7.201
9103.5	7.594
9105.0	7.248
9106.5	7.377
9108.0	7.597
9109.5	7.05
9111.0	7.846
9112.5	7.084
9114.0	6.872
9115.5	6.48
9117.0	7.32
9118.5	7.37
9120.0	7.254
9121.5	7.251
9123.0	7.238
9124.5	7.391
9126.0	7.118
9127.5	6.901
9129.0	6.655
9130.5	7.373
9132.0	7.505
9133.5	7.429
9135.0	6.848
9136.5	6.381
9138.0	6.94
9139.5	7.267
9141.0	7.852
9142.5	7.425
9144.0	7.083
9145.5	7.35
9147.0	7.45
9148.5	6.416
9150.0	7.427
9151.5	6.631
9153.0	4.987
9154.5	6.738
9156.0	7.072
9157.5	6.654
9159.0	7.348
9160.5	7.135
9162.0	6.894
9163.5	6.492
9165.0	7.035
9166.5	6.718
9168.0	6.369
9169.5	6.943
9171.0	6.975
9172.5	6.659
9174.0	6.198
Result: 1.1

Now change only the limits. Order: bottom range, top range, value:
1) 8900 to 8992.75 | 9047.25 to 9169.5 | 1.06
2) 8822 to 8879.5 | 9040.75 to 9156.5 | 1.08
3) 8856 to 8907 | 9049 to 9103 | 1.11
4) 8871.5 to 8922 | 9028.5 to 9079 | 1.11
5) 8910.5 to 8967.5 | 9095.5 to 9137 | 1.05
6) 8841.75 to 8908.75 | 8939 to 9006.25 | 1.05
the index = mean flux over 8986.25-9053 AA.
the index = 7.28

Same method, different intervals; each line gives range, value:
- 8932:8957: 6.99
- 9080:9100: 7.31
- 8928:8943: 7.06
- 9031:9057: 7.42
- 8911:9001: 7.09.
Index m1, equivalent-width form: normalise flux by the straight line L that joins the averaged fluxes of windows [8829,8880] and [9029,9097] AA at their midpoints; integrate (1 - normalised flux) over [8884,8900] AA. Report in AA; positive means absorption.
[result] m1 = 1.0 AA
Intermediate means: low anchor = 7.05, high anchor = 7.3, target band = 6.66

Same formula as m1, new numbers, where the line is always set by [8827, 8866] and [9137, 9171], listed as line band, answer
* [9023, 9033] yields -0.3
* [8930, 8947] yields -0.5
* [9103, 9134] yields -1.4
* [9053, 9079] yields -0.9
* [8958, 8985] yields -1.1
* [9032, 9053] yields -1.6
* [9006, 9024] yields -1.2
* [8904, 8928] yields 0.0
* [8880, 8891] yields 1.2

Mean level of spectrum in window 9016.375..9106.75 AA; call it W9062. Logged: 7.3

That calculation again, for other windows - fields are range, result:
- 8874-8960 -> 6.9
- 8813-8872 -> 7.12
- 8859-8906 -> 6.82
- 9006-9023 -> 7.41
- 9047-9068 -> 7.44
